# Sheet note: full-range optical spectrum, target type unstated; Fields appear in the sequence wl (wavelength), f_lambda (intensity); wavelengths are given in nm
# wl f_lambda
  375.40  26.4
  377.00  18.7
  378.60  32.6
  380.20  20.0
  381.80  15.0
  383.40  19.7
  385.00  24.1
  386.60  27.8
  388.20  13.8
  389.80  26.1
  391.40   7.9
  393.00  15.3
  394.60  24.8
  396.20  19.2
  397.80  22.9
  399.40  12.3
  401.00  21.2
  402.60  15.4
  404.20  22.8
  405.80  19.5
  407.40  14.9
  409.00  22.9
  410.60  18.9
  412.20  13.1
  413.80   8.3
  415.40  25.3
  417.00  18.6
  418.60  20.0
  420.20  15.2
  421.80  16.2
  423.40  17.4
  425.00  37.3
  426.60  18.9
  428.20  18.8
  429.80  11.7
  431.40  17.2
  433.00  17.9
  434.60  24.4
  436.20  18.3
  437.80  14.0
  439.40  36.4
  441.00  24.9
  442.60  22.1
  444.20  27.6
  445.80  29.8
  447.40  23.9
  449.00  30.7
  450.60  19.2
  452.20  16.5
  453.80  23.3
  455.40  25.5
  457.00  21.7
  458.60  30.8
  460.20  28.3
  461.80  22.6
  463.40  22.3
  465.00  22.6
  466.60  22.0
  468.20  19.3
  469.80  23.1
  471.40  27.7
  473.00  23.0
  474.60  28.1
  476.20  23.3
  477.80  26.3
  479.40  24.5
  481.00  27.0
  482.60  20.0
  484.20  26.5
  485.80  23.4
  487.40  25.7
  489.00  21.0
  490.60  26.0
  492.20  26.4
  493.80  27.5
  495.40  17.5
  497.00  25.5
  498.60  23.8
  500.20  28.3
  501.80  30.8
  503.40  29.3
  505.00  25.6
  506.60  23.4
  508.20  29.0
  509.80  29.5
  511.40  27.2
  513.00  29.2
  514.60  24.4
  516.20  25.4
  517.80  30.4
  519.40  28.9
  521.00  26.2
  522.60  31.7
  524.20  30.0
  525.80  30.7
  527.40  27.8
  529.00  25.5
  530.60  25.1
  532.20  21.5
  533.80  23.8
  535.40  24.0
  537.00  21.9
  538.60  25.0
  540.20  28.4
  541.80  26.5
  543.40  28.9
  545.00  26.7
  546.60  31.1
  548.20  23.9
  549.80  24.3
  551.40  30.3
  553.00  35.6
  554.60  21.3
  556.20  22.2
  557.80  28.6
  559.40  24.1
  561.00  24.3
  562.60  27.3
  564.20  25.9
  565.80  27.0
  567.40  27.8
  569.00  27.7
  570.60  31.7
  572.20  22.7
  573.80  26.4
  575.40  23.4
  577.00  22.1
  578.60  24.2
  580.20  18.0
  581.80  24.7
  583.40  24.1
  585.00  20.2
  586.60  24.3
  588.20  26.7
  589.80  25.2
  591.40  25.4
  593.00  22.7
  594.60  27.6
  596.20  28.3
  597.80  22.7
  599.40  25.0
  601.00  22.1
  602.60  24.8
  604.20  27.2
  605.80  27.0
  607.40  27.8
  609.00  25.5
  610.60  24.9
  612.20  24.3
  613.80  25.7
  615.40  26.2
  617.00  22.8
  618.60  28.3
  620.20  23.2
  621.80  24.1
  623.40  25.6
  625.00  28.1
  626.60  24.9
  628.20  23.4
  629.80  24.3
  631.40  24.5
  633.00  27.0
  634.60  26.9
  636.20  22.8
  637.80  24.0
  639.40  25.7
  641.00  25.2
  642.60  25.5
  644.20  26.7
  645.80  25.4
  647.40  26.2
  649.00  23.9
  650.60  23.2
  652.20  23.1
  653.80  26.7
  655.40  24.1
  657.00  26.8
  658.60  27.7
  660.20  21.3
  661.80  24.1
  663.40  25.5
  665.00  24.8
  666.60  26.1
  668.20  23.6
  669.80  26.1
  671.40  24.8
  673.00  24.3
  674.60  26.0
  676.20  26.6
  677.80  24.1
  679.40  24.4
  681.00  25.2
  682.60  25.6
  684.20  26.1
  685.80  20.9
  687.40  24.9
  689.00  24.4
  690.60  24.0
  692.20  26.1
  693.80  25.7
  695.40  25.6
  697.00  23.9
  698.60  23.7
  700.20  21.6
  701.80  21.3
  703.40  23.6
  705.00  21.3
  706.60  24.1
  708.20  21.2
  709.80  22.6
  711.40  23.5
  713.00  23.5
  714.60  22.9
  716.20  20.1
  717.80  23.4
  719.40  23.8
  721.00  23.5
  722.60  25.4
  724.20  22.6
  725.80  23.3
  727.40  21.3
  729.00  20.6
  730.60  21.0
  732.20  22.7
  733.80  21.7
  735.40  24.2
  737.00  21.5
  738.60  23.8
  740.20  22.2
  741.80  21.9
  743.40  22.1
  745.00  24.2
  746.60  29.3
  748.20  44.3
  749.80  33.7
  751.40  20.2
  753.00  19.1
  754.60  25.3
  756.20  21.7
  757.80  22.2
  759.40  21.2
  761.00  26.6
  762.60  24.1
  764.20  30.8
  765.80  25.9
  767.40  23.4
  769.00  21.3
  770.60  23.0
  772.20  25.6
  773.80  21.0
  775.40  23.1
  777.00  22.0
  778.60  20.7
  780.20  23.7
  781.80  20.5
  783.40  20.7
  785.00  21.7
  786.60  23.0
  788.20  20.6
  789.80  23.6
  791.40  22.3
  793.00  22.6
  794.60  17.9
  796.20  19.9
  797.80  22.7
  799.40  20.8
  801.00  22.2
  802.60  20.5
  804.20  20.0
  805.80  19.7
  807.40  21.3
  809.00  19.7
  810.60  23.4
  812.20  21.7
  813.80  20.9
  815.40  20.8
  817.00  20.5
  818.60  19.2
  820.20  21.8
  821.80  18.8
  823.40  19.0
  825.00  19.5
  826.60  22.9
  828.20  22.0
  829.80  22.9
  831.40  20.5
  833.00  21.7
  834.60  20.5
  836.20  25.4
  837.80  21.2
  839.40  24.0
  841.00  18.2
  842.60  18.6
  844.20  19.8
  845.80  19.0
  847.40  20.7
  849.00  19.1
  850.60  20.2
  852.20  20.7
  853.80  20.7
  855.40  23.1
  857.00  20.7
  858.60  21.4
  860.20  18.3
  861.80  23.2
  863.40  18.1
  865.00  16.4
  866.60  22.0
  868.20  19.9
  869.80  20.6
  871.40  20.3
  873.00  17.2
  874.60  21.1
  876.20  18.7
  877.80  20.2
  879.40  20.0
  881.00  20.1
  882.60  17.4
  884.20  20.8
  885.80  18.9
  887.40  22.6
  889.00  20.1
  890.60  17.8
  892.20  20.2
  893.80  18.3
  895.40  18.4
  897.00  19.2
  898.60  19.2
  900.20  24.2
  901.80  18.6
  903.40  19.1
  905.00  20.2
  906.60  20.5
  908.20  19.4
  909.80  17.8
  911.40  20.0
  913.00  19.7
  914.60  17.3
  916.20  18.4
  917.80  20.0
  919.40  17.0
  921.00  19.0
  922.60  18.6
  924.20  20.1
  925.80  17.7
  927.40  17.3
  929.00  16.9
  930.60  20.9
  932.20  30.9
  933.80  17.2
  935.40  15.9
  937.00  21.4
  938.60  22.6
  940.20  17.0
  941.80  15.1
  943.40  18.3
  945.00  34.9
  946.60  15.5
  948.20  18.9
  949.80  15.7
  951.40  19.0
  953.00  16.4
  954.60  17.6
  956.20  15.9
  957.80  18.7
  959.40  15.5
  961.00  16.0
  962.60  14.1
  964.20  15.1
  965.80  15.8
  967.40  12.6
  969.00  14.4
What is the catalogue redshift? 0.14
